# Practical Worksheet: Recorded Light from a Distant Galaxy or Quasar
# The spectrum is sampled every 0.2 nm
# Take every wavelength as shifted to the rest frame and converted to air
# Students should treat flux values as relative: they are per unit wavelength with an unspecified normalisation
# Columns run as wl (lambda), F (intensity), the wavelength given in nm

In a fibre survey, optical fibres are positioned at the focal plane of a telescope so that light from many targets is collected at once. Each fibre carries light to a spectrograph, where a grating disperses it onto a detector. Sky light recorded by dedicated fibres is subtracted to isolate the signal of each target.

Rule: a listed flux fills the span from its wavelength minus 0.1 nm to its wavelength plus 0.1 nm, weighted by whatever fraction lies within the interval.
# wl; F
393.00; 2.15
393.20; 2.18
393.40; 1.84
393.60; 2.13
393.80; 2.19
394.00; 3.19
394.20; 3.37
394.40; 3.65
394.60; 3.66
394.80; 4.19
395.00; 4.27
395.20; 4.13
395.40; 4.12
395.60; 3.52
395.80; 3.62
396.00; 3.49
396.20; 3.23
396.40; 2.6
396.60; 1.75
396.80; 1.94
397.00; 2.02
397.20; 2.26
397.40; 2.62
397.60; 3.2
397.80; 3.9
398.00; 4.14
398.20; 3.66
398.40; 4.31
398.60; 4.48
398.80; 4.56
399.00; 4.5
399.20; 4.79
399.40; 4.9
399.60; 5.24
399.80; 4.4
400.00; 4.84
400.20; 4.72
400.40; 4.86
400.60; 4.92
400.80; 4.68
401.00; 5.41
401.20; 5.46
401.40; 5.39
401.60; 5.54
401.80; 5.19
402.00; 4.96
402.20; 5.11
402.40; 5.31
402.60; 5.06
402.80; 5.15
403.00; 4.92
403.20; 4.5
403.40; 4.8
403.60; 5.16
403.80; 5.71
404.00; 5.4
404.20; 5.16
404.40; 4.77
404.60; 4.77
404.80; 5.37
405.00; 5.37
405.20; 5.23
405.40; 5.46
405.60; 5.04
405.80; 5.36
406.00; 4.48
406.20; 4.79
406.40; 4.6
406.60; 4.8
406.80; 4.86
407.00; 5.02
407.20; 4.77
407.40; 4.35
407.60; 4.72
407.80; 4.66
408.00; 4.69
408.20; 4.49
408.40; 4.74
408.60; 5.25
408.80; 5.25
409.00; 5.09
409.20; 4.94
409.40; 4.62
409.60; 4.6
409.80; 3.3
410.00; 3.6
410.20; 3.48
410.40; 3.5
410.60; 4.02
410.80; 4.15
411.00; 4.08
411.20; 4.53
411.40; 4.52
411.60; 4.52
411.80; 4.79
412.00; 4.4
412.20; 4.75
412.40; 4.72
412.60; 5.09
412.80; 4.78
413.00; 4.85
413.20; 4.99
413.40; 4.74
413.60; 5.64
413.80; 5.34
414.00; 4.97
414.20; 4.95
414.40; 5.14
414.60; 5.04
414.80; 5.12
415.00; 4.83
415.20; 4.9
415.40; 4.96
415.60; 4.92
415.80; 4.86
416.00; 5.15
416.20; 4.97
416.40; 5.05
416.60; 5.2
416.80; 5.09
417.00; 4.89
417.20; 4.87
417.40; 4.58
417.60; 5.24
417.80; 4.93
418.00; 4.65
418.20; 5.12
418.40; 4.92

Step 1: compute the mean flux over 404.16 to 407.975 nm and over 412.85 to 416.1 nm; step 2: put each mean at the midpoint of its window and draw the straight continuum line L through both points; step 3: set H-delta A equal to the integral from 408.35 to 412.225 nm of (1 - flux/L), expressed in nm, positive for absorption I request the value 0.447 nm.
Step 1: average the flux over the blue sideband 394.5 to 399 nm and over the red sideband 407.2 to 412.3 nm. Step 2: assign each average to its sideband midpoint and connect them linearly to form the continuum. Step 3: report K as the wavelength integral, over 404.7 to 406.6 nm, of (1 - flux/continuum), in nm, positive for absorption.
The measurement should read -0.427 nm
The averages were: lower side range 3.46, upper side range 4.45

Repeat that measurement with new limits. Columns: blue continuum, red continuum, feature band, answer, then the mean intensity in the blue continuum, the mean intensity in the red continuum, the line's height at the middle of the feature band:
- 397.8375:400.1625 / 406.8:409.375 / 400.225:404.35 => -0.44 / 4.52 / 4.83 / 4.63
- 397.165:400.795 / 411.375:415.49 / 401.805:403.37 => -0.20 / 4.29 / 4.91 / 4.44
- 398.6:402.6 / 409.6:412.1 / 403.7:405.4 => -0.22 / 4.98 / 4.1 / 4.64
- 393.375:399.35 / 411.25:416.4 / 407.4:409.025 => -0.14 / 3.41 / 4.92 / 4.43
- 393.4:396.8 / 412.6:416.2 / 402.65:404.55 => -0.49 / 3.24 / 5.01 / 4.02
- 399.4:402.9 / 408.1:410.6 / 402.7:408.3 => -0.28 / 5.07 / 4.39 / 4.71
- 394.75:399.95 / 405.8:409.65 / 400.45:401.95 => -0.40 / 3.69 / 4.79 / 4.1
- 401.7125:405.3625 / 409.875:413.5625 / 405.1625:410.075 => 0.03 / 5.11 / 4.43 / 4.77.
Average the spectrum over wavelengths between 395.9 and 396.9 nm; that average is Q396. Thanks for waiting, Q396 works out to 2.6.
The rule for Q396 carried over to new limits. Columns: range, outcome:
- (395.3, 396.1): 3.69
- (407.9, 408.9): 4.88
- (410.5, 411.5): 4.26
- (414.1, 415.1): 5.02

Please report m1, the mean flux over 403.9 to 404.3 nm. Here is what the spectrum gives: 5.28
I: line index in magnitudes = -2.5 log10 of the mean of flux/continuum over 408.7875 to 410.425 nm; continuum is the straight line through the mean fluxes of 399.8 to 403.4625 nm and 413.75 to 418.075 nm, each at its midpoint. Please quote 0.18 mag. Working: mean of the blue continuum 5.03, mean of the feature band 4.25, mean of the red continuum 4.98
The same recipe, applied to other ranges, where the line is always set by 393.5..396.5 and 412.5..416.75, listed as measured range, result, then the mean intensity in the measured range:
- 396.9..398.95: 0.04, 3.54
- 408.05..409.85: -0.04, 4.74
